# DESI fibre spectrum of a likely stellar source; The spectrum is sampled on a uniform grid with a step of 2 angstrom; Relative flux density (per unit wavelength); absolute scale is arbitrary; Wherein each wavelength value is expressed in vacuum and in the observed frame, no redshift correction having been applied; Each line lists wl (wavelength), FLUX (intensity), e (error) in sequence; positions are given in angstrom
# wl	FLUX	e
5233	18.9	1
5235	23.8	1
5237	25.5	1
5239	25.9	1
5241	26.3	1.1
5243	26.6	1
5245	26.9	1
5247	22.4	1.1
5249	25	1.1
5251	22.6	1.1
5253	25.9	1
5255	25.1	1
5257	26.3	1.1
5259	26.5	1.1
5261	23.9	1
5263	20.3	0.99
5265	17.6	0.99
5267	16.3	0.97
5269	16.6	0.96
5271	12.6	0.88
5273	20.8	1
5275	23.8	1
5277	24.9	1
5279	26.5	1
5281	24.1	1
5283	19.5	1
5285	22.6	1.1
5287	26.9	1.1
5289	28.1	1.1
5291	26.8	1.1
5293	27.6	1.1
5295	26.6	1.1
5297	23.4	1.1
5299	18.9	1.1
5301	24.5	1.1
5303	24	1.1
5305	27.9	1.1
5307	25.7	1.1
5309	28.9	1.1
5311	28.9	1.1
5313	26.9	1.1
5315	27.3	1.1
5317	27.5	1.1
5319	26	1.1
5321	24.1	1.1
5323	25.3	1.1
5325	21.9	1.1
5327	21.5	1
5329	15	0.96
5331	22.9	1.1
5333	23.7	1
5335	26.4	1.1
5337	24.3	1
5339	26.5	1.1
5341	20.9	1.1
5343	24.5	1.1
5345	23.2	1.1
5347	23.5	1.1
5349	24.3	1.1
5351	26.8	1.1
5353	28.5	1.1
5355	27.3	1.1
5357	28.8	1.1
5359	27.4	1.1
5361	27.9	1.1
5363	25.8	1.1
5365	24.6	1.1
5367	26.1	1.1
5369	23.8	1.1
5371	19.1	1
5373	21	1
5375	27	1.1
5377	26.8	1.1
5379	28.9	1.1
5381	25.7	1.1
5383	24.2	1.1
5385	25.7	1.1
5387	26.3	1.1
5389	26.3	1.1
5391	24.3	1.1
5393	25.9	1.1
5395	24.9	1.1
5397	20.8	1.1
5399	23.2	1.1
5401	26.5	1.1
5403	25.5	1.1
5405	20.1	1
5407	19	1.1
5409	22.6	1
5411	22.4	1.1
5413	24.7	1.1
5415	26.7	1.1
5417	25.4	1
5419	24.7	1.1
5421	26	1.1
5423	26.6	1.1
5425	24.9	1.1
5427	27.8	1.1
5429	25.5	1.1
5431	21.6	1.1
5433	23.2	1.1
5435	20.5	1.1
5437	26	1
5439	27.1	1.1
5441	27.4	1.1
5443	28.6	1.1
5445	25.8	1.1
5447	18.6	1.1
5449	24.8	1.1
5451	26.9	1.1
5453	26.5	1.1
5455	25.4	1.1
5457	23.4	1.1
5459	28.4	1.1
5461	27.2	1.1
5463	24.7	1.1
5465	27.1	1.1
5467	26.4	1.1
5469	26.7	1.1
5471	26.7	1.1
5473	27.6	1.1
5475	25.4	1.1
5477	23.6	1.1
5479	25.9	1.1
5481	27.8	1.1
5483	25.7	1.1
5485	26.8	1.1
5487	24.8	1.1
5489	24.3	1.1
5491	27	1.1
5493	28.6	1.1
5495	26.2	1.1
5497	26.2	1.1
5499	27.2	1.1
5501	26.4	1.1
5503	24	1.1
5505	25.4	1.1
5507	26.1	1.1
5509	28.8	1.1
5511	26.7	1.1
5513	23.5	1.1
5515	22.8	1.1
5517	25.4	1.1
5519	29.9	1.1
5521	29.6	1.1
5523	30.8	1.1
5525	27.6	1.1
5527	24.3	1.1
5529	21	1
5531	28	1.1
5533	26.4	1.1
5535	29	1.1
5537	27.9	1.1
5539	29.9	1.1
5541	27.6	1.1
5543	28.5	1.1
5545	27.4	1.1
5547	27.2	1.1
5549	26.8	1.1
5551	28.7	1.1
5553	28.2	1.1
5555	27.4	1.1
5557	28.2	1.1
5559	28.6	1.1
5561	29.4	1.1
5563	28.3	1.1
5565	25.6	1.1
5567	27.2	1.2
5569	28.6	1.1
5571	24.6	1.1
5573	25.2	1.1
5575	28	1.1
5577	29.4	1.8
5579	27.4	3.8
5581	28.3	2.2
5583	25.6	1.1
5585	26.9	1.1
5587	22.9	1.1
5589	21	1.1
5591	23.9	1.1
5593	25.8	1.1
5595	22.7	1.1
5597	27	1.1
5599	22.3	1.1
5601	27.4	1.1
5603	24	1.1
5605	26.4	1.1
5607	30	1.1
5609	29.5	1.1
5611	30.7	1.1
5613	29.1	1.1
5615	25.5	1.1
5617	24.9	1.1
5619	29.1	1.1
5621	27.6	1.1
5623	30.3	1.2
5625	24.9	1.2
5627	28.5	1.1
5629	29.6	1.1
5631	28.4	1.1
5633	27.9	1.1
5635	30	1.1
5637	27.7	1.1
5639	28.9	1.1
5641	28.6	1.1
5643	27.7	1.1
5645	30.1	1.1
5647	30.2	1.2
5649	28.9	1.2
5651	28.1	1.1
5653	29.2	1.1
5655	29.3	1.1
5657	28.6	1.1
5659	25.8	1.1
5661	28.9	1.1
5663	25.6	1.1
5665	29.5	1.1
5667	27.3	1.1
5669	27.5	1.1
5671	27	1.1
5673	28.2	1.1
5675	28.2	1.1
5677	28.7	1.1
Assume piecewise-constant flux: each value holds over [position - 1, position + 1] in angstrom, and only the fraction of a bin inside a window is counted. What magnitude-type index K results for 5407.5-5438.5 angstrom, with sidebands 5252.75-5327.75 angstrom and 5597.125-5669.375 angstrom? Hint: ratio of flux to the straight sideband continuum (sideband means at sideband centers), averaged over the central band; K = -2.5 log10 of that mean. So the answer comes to 0.04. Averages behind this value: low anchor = 24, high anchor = 28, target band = 24.5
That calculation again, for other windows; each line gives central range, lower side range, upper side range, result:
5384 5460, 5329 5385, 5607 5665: 0.05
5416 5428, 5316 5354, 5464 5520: -0.03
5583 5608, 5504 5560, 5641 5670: 0.11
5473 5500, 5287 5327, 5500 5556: 0.02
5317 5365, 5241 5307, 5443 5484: -0.01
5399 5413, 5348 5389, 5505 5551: 0.14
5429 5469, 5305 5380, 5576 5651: 0.03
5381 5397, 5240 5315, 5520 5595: 0.01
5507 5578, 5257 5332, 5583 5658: -0.03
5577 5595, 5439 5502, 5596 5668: 0.09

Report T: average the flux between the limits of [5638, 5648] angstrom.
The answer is 29.1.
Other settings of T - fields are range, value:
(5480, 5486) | 26.8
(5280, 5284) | 21.8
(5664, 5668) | 28.4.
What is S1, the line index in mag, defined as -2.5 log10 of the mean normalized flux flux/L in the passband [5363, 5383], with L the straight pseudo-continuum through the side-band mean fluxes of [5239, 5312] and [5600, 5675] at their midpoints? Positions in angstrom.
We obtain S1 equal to 0.01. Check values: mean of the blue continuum 24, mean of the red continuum 28.1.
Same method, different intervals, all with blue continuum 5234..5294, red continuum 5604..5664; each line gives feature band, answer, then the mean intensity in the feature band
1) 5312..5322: -0.09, 26.4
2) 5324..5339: 0.09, 22.5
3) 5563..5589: 0.04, 26.5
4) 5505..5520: 0.03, 26.1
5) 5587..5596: 0.19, 23.3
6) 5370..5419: 0.04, 24.3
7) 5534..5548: -0.04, 28.2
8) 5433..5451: 0.04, 24.9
